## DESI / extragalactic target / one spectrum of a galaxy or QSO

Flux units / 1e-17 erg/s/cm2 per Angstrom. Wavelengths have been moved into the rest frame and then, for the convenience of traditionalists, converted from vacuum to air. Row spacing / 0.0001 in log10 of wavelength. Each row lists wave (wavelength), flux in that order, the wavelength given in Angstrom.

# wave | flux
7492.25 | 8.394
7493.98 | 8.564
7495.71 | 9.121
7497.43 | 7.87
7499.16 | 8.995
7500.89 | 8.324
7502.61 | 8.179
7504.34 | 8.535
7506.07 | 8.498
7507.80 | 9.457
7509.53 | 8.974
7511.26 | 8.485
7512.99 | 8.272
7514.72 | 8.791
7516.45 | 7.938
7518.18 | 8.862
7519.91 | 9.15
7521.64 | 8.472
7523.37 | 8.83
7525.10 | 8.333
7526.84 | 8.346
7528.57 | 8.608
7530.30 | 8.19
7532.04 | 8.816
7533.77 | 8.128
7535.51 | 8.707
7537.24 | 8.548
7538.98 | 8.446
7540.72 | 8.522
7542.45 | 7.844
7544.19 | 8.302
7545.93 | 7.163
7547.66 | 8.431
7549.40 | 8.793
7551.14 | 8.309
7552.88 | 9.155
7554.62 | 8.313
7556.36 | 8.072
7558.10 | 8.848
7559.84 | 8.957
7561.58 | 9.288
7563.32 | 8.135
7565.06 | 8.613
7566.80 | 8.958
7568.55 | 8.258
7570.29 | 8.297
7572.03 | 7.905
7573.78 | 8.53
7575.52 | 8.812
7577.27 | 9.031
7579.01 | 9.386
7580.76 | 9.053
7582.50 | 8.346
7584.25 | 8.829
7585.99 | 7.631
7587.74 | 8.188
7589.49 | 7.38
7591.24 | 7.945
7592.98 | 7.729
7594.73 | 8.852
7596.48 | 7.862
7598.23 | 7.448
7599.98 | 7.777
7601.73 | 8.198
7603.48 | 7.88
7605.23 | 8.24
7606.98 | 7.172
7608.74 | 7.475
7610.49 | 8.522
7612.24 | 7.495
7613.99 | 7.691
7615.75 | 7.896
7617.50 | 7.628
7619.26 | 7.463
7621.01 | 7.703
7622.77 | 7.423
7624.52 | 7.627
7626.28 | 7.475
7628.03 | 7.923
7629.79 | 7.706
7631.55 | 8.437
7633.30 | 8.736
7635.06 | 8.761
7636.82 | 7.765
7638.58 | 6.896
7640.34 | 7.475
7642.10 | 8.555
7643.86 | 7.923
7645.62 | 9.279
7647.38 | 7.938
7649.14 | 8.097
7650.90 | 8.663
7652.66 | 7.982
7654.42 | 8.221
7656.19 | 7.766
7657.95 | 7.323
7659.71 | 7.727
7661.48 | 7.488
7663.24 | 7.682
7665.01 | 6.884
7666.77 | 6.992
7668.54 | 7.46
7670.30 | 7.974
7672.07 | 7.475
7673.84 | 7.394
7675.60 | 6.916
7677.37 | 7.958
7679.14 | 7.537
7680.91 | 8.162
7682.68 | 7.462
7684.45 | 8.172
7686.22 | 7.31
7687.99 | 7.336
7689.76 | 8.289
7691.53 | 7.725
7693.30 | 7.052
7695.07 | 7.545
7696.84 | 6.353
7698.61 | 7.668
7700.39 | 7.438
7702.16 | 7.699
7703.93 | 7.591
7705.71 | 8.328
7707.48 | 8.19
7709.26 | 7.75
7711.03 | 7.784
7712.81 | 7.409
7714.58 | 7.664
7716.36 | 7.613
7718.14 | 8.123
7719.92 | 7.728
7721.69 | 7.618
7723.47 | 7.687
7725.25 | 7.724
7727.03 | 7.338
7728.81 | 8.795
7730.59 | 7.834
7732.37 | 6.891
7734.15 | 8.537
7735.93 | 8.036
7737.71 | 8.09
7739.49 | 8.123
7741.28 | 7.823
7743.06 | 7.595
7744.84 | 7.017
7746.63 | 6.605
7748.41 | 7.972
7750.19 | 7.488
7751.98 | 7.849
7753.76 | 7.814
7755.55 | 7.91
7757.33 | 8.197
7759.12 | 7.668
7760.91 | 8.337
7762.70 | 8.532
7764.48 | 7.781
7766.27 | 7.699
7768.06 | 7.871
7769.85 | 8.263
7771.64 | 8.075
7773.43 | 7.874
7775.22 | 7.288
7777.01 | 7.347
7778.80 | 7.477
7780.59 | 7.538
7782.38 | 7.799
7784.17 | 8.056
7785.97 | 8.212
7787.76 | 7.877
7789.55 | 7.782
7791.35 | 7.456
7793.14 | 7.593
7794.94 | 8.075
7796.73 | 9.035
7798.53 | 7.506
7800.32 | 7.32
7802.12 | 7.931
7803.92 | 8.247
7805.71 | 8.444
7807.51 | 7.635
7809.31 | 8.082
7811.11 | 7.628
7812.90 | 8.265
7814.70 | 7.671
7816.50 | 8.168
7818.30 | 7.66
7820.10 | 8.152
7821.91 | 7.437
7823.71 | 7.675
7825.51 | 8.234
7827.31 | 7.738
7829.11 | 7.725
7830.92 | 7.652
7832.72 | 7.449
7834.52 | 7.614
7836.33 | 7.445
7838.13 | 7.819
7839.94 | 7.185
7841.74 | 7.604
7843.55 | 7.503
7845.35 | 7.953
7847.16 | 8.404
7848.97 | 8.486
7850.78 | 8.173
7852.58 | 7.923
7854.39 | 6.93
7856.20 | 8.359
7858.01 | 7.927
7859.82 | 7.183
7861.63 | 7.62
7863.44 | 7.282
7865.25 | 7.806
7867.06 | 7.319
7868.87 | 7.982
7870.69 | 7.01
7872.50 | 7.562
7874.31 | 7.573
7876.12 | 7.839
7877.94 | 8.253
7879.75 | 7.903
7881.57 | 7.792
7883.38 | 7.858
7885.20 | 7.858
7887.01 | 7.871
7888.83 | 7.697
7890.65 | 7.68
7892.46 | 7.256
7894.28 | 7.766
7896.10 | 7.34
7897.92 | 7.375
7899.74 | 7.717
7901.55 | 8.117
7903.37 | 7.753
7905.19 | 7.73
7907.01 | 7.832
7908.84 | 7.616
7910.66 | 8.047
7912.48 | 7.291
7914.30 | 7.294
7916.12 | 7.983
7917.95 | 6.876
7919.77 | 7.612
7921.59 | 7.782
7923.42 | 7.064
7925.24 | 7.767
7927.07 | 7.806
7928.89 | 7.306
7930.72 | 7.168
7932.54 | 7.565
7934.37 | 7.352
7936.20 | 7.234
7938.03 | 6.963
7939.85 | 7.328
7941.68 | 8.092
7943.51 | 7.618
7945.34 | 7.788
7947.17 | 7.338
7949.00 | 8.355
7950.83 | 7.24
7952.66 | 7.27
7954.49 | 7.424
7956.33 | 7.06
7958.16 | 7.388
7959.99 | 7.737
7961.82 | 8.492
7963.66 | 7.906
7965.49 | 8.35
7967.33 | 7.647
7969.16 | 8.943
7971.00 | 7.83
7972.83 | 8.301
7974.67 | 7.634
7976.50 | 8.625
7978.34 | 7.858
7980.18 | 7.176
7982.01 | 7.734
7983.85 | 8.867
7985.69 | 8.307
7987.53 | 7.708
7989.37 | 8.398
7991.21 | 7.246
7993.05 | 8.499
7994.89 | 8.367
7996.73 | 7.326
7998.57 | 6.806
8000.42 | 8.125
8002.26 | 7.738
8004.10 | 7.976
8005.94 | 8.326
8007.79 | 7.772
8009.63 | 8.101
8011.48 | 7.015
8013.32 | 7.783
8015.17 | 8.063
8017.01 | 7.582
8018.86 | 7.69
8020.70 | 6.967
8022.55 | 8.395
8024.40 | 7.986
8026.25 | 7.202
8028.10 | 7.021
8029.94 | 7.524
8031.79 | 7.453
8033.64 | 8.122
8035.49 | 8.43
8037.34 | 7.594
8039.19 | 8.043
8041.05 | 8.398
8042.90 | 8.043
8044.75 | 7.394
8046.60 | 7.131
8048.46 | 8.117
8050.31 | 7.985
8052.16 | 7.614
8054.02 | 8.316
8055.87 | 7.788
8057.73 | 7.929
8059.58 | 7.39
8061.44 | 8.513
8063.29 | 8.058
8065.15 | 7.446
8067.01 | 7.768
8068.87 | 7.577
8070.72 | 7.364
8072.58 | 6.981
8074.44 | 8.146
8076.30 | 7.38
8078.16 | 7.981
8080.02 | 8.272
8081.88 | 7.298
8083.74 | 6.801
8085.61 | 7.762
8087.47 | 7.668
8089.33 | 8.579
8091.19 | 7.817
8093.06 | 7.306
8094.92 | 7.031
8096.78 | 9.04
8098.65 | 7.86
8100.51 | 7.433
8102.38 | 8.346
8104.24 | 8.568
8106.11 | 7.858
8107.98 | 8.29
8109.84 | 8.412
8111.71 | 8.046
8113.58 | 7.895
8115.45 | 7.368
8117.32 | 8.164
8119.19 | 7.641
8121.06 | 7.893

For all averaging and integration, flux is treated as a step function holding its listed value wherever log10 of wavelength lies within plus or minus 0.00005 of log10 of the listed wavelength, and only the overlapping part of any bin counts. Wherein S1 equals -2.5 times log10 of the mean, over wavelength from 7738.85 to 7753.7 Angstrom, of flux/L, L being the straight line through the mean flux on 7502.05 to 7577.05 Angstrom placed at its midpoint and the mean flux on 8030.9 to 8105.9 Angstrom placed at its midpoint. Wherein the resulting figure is 0.094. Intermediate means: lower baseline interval 8.52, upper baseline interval 7.82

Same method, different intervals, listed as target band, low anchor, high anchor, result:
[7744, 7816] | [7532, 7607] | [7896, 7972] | 0.014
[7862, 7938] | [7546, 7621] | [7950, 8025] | 0.046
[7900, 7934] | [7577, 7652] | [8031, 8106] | 0.042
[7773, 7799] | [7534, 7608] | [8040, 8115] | 0.044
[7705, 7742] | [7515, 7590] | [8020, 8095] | 0.051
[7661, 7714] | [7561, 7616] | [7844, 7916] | 0.066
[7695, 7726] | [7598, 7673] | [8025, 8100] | 0.020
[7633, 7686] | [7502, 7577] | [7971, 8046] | 0.073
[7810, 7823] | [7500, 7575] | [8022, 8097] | 0.034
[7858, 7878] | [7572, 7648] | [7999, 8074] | 0.043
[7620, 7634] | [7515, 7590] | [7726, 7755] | 0.044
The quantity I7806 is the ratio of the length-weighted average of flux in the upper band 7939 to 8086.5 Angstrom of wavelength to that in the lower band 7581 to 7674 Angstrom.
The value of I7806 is 0.99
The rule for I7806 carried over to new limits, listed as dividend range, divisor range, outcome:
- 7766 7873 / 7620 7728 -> 1.01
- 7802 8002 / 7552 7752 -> 0.98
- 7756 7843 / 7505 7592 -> 0.92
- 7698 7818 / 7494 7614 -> 0.93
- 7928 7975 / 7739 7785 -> 0.99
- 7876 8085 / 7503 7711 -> 0.96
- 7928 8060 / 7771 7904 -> 1.00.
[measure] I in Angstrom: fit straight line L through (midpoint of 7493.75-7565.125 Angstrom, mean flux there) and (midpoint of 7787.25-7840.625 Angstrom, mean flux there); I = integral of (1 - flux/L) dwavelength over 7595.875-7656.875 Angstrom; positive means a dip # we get 2.7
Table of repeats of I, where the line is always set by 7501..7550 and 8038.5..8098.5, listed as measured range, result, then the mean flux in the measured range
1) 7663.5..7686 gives 2.1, 7.53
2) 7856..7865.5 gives 0.5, 7.64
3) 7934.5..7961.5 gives 1.5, 7.51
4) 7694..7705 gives 1.2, 7.39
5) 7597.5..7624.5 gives 2.1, 7.73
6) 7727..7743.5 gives 0.5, 7.94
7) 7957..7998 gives -0.5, 8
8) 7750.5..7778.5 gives 1.0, 7.88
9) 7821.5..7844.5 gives 1.3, 7.63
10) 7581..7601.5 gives 0.9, 8.04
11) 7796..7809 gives 0.2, 8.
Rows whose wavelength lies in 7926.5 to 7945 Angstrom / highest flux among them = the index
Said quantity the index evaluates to 8.092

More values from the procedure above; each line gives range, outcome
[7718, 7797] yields 9.035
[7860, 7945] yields 8.253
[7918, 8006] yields 8.943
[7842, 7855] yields 8.486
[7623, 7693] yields 9.279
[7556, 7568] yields 9.288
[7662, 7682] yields 8.162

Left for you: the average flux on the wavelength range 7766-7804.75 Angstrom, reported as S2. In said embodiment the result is 7.83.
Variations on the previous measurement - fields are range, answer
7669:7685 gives 7.66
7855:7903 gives 7.69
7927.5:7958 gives 7.45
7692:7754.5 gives 7.68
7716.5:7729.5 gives 7.83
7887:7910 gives 7.67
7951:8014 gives 7.87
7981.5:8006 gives 7.95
